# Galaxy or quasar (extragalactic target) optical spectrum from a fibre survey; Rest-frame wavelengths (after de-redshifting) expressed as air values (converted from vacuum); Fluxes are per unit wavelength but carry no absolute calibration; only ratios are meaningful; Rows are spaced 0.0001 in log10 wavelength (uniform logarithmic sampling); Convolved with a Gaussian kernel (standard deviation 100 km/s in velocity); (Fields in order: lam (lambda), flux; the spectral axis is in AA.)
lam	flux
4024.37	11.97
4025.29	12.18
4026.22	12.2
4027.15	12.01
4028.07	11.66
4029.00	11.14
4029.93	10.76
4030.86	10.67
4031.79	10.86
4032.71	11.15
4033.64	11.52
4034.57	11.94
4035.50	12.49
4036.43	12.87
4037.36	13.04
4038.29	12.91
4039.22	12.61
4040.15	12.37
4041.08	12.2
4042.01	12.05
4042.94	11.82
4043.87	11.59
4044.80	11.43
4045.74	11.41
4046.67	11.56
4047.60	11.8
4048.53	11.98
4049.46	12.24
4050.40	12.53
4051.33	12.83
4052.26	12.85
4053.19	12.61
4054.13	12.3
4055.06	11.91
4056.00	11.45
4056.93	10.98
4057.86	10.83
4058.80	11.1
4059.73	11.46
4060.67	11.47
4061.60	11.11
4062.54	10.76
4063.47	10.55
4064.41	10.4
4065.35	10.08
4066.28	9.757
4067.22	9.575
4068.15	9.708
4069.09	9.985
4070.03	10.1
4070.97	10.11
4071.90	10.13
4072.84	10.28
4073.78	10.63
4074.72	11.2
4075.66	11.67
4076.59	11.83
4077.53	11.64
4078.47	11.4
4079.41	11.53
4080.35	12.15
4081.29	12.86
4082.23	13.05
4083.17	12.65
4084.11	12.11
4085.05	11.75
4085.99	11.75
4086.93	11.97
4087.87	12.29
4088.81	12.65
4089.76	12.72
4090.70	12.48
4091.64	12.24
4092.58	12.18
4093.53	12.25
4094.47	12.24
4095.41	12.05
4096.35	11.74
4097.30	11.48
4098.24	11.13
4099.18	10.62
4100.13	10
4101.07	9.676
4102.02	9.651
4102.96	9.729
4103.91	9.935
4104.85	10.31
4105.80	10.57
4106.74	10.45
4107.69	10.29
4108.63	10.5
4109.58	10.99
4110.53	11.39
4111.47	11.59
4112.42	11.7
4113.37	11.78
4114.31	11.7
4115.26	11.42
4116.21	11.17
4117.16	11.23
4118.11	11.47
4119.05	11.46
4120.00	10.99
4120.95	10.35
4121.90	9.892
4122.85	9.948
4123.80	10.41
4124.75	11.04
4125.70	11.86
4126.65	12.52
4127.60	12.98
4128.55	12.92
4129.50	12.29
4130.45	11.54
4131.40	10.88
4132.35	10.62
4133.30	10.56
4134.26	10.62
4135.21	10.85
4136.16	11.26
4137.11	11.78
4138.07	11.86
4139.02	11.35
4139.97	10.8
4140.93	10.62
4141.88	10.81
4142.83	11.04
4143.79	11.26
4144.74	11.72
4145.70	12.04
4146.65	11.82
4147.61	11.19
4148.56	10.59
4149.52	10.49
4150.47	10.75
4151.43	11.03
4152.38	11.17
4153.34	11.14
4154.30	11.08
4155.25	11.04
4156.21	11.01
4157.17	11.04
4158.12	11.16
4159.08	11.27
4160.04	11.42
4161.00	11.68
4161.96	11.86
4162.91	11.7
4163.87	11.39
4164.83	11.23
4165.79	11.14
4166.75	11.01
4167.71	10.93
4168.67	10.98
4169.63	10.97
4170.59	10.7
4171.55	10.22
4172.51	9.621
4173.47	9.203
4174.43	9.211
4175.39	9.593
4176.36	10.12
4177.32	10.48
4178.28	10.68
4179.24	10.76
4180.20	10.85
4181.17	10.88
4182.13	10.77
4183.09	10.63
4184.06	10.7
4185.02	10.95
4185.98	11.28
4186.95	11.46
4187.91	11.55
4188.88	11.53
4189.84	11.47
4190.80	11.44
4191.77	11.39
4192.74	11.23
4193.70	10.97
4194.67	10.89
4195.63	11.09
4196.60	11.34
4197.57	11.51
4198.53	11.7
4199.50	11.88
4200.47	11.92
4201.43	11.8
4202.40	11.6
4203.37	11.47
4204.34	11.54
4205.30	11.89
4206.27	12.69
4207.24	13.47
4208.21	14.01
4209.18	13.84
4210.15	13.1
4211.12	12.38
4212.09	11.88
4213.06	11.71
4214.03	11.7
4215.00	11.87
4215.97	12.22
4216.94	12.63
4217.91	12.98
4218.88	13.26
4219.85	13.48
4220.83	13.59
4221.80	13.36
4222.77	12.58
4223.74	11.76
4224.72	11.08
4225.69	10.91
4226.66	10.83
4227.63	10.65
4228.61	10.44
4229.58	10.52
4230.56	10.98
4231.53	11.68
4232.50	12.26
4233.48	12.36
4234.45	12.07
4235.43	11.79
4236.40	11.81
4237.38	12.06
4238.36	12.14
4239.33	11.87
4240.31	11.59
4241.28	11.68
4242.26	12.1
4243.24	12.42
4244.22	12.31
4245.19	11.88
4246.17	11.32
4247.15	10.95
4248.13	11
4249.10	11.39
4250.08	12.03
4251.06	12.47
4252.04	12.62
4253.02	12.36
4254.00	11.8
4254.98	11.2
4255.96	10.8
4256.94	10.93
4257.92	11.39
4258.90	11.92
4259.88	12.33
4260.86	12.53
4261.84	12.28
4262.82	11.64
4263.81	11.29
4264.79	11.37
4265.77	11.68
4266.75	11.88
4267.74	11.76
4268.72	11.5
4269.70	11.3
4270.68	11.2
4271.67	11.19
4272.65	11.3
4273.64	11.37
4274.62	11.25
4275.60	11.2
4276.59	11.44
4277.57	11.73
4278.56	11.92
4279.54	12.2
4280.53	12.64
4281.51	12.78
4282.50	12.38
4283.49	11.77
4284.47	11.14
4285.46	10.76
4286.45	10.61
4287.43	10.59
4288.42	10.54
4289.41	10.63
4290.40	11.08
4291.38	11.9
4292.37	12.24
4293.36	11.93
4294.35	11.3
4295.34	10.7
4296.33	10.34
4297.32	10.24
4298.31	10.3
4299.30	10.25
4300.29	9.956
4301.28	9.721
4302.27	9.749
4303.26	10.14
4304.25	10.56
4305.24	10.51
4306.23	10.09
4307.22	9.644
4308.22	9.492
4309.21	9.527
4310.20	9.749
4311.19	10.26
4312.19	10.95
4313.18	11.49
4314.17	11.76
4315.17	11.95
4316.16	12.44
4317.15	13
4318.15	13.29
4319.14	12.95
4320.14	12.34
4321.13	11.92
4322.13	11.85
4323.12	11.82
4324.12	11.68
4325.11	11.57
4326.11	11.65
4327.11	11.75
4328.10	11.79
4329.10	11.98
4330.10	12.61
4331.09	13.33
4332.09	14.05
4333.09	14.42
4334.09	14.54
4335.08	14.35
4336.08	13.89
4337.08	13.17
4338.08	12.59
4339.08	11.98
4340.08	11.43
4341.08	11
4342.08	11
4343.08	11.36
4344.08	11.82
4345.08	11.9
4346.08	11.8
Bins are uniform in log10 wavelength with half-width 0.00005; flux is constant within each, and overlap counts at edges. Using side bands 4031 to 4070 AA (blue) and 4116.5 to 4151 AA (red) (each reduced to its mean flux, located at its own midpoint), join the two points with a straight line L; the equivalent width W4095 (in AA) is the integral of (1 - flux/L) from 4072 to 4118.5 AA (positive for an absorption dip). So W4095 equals -0.2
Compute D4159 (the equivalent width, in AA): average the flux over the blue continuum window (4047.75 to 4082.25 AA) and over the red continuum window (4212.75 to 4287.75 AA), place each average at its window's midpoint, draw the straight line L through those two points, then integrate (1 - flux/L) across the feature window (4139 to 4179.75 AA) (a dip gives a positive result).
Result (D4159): 2.1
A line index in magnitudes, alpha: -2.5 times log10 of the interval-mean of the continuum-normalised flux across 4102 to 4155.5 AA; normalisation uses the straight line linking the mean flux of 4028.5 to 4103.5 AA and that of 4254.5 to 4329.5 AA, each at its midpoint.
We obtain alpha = 0.03 mag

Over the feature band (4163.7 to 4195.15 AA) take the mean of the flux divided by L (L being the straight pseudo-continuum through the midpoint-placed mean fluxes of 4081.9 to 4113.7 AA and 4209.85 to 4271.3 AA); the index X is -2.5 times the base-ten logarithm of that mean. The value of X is 0.08 mag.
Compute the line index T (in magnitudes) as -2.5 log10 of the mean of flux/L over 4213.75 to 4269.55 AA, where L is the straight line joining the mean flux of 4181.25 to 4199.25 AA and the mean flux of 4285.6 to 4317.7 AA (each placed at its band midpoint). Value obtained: -0.08 mag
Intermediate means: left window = 11.2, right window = 10.7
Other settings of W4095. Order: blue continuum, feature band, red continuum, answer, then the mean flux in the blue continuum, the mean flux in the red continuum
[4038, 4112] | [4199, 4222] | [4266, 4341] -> -2.0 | 11.4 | 11.6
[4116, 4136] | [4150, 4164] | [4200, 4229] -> 0.4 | 11.2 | 12.2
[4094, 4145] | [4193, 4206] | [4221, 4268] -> 0.0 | 11.1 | 11.7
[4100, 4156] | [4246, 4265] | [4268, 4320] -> -1.0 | 11.1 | 11.1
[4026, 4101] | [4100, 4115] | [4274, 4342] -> 1.2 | 11.6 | 11.6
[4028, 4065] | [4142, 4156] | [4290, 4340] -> 0.6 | 11.7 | 11.6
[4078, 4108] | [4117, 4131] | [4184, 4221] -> 0.3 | 11.5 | 12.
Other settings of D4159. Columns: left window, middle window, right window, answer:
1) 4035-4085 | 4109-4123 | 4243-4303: 0.4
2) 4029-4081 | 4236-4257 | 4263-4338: -0.5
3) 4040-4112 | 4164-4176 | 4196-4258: 1.3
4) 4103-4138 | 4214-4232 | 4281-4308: -1.6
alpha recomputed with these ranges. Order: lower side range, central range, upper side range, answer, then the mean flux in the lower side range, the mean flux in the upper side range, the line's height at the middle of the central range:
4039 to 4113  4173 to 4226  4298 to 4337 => -0.012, 11.4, 11.7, 11.5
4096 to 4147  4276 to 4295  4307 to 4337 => 0.035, 11.1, 12.1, 11.9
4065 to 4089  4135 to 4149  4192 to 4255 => 0.027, 11.3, 11.9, 11.6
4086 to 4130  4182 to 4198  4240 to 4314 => 0.009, 11.3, 11.3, 11.3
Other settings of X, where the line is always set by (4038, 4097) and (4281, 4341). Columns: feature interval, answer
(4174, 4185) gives 0.112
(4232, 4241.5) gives -0.037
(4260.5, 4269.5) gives -0.016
